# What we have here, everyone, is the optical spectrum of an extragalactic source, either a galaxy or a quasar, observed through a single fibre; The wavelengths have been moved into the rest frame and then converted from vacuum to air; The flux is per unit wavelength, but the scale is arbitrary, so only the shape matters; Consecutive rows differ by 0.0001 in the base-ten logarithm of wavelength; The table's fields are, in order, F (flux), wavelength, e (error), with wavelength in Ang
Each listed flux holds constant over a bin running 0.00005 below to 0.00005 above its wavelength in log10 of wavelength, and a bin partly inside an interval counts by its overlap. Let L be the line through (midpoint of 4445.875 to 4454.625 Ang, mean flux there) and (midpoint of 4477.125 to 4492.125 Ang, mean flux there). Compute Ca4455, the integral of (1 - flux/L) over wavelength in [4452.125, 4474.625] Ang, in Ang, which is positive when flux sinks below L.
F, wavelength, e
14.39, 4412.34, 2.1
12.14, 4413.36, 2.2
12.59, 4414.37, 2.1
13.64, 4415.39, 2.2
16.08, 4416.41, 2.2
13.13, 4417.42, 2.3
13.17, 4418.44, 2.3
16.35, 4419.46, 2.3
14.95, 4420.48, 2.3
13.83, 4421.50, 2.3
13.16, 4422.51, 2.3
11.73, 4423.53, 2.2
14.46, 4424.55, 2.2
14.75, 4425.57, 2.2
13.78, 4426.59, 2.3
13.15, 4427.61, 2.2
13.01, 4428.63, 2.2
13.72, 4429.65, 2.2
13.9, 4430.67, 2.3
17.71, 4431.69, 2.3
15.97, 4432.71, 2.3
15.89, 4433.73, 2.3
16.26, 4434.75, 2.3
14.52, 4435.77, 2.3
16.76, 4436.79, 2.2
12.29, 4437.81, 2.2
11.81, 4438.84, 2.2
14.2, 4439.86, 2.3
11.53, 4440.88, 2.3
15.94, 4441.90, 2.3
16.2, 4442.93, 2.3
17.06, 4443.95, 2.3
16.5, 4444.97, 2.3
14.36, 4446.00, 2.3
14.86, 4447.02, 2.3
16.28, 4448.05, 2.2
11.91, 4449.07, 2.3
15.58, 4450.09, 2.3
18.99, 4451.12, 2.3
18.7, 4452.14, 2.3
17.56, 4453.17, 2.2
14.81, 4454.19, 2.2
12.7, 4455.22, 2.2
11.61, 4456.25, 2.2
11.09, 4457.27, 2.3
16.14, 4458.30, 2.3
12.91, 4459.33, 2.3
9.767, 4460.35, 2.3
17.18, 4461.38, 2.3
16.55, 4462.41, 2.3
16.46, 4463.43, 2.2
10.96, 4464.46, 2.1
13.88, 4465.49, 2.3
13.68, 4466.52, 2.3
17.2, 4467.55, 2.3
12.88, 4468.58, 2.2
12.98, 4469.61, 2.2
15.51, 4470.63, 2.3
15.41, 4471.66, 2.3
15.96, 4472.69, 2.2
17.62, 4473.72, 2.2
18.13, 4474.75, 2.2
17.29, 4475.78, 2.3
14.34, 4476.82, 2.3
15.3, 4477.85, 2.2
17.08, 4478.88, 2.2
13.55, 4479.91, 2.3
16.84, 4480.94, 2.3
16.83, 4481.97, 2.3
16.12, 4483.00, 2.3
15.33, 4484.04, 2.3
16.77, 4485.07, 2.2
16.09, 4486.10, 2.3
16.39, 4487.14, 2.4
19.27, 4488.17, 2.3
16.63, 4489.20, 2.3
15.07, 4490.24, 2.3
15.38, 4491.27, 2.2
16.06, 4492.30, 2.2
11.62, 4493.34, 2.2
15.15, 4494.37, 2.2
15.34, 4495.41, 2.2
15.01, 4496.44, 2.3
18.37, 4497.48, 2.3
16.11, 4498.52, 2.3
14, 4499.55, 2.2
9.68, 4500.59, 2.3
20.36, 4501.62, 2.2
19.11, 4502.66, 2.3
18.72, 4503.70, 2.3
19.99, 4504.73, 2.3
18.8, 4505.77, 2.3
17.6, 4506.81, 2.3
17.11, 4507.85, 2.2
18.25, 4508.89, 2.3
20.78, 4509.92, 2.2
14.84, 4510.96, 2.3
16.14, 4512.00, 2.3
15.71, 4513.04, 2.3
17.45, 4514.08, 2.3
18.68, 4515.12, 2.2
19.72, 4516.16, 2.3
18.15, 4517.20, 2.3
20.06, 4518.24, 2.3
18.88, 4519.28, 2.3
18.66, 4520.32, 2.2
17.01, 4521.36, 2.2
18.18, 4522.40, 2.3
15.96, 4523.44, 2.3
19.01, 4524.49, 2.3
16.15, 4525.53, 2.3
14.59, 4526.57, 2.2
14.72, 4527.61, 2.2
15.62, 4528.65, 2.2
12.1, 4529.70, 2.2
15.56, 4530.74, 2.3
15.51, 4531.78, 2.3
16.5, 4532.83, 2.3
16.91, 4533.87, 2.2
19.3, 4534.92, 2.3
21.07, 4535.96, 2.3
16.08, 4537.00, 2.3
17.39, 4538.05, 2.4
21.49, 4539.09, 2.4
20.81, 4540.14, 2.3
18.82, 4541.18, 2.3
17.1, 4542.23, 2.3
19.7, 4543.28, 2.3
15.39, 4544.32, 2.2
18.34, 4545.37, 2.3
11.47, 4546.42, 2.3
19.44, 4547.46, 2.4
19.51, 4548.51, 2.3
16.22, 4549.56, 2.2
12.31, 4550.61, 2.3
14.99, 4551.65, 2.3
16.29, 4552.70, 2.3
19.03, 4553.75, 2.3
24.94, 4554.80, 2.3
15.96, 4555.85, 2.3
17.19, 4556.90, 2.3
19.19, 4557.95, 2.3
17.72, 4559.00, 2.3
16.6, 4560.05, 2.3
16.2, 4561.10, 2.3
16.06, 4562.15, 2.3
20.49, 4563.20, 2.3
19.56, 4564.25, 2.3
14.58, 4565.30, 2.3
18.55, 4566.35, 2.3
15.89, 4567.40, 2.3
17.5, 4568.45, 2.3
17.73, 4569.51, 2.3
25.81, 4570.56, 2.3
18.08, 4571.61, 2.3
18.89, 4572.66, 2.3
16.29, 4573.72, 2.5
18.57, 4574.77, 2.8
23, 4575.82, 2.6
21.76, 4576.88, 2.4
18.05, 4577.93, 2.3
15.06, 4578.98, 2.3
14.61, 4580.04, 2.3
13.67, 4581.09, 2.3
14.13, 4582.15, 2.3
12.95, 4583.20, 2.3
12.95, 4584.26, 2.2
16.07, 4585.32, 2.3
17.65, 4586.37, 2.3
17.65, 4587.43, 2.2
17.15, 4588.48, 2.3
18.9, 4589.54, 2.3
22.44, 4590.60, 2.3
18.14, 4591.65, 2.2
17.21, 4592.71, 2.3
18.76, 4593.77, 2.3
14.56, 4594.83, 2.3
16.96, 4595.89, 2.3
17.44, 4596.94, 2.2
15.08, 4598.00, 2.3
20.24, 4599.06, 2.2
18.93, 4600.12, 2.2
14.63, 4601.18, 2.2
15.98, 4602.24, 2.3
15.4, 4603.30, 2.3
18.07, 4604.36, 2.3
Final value 2.1 Ang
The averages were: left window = 16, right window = 16.2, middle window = 14.6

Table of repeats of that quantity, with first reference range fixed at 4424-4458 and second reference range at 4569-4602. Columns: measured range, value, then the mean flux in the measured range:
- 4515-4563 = -2.3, 17.4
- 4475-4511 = -1.6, 16.5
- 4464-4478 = 0.2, 15.1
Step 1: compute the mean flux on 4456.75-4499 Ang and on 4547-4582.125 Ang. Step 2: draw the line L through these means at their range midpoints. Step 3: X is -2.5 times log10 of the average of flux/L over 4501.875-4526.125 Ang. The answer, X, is -0.11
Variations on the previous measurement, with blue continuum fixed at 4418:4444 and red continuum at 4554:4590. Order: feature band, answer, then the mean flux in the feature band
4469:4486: -0.03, 15.9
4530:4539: -0.04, 17.4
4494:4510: -0.07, 17.1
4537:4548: -0.06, 17.9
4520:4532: 0.03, 16.1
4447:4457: -0.02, 15.2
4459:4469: 0.07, 14.2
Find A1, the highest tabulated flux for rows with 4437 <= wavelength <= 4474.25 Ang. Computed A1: 18.99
